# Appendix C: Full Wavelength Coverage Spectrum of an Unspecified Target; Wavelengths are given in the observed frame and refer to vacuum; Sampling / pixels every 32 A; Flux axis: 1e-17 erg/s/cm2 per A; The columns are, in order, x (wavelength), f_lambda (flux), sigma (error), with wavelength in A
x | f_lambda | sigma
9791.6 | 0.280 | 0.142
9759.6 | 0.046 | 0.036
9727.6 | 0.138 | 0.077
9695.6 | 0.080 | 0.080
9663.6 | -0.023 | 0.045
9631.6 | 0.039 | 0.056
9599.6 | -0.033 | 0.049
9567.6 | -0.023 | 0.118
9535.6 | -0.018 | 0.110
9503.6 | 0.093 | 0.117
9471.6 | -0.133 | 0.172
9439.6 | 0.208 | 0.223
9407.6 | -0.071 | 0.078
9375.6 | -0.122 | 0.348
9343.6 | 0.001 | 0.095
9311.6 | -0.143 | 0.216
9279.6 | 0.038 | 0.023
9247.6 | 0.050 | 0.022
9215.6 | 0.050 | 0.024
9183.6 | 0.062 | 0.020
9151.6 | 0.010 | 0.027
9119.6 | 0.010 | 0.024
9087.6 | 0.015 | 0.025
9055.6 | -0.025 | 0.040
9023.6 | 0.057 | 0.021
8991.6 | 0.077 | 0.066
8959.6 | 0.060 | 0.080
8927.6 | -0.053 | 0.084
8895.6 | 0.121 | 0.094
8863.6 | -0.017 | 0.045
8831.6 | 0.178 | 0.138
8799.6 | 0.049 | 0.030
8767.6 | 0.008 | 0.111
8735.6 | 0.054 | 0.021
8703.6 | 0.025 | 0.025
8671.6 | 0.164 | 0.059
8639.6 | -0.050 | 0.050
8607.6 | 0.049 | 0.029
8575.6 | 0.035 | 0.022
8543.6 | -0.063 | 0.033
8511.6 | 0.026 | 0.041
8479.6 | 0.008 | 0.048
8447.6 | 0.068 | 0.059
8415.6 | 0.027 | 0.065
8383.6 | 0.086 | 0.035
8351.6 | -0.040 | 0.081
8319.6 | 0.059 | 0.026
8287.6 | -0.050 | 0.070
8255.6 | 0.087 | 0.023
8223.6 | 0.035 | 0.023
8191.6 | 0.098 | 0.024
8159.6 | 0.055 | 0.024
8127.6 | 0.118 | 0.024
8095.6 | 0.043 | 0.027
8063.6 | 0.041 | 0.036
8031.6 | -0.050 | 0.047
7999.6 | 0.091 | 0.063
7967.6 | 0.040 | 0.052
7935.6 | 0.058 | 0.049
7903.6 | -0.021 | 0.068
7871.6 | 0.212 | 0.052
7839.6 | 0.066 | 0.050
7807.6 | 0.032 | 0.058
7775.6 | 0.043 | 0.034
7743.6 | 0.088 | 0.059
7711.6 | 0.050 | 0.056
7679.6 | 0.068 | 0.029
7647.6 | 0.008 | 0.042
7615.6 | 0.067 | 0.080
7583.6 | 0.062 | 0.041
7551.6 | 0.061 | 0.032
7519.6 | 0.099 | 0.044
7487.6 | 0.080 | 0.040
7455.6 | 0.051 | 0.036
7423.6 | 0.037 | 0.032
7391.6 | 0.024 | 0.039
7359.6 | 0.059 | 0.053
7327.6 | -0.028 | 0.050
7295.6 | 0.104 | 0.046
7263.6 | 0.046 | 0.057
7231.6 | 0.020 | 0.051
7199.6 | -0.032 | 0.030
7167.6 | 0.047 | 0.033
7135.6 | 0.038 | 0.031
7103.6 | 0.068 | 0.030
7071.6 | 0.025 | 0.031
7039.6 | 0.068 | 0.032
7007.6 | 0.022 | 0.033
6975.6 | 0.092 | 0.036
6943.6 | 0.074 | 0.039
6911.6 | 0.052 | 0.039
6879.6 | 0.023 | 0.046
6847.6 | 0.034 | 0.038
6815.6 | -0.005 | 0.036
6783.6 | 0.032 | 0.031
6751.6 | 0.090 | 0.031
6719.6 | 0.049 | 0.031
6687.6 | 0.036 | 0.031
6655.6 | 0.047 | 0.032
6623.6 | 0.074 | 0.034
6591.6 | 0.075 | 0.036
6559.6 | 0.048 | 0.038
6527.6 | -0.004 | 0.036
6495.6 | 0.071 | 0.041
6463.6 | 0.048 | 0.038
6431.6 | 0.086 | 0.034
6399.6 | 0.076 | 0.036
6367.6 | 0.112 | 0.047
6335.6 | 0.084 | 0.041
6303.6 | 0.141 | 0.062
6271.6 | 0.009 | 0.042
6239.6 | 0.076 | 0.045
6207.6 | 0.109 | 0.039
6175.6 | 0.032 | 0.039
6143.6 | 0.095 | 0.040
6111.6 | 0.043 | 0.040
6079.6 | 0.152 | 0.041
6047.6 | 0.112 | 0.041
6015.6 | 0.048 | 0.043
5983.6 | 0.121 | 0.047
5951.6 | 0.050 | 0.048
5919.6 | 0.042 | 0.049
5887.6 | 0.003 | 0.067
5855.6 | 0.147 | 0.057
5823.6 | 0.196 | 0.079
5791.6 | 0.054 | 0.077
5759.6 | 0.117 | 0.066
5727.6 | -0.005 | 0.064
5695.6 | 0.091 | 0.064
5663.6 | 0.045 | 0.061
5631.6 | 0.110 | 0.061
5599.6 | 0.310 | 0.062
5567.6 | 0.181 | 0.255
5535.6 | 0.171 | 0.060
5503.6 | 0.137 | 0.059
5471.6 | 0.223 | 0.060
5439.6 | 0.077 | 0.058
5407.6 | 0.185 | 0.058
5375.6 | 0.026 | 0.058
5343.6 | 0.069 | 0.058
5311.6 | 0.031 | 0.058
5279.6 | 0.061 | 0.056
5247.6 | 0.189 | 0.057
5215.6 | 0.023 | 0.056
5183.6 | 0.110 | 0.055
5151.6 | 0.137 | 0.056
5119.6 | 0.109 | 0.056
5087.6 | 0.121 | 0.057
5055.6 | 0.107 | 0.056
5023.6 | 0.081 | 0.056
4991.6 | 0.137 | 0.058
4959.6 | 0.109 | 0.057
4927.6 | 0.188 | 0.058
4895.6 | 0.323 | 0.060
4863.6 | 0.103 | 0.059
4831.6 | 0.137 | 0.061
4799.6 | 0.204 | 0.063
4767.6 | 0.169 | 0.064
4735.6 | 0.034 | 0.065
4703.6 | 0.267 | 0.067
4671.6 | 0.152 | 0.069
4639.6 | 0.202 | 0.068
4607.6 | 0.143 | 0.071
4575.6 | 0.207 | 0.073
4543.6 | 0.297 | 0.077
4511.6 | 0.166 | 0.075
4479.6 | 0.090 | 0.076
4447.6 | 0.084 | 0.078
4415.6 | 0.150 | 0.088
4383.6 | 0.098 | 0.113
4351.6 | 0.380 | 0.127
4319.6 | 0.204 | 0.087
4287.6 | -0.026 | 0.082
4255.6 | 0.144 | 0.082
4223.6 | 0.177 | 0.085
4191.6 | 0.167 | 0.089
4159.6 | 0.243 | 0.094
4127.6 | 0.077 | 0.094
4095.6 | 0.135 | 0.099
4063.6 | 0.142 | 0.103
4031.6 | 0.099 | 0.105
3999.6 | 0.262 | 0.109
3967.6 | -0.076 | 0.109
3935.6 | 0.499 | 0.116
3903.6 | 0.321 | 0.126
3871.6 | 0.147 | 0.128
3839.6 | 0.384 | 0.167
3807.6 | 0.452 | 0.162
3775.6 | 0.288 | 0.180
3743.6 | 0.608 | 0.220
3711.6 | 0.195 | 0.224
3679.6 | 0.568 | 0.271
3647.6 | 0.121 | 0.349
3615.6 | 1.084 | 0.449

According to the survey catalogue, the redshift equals 1.11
